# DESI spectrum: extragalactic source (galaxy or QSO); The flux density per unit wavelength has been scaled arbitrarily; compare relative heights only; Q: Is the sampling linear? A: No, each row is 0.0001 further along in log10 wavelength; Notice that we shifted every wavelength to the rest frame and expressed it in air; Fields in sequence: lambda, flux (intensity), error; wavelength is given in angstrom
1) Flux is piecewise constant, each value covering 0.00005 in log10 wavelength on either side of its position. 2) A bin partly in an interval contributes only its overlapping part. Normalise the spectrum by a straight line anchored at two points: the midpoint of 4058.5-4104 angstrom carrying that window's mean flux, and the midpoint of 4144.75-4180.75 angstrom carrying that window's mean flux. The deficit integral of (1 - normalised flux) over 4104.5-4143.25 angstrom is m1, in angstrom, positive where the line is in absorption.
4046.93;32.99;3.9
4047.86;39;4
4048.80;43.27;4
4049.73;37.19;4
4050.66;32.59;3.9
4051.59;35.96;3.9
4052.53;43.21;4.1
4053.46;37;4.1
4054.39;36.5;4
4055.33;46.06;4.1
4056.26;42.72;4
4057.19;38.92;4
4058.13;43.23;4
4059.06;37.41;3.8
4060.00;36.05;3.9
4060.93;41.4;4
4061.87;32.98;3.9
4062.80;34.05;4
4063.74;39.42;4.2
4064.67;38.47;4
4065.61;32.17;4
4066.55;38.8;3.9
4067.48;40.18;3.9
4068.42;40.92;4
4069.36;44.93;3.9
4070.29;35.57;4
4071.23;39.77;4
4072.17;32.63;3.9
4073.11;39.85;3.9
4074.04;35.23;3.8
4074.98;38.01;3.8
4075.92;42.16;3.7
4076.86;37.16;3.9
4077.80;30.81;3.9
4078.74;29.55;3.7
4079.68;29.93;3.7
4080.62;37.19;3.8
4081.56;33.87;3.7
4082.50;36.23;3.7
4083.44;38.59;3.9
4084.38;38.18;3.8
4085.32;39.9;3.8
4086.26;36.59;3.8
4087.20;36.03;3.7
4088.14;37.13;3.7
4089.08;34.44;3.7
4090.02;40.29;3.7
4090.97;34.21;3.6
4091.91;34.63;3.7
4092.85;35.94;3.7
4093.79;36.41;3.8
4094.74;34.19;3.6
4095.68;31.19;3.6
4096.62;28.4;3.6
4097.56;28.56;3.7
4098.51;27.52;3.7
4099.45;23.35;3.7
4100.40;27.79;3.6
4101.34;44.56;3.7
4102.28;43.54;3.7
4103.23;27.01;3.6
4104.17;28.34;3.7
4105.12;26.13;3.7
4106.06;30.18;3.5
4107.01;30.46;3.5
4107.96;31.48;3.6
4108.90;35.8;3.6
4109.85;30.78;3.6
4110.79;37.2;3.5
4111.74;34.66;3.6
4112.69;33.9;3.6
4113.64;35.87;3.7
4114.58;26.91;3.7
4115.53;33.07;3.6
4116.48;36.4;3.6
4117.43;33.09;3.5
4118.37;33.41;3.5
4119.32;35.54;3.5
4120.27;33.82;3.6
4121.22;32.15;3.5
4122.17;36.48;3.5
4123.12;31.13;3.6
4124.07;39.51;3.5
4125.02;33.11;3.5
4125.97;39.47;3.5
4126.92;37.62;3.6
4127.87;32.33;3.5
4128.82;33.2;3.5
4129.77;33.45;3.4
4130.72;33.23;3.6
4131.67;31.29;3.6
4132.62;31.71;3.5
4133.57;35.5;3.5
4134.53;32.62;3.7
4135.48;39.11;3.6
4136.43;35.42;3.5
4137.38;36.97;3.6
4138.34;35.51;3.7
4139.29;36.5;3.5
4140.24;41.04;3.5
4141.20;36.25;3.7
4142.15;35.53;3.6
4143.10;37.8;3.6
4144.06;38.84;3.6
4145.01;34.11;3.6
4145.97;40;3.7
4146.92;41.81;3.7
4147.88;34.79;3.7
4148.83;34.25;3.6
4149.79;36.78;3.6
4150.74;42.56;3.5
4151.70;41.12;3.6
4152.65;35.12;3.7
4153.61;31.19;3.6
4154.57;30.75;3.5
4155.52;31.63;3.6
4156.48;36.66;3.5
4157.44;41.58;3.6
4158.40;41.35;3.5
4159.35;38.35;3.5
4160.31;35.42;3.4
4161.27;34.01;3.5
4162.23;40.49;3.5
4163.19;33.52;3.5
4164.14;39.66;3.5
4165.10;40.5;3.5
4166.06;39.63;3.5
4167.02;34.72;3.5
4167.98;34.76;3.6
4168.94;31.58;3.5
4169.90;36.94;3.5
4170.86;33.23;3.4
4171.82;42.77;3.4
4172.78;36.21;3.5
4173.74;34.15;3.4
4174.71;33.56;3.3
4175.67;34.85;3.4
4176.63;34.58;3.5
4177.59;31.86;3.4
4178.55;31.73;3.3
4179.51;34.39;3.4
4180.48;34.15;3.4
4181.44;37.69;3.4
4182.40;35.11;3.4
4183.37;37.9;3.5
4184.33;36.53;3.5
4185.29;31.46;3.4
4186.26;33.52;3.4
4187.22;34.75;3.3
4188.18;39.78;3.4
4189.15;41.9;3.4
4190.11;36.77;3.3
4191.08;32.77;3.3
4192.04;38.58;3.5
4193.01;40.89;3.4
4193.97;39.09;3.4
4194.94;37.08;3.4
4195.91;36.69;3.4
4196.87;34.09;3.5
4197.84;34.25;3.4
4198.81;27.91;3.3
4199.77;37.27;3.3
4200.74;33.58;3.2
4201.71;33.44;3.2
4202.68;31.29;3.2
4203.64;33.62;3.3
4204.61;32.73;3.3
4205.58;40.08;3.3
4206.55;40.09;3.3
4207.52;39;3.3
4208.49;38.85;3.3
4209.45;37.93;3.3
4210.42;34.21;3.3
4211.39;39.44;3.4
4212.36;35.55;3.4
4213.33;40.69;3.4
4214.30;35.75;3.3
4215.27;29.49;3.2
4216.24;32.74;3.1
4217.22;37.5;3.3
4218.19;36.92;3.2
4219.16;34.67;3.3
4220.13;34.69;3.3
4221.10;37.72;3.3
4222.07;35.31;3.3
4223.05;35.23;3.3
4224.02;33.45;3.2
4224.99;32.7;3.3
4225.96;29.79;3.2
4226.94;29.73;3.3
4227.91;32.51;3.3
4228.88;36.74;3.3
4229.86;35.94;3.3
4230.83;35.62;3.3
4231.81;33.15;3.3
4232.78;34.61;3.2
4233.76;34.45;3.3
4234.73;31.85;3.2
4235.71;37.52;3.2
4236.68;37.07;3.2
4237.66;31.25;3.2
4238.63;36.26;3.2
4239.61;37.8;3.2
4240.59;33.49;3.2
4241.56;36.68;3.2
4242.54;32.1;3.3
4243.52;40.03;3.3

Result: 1.8 angstrom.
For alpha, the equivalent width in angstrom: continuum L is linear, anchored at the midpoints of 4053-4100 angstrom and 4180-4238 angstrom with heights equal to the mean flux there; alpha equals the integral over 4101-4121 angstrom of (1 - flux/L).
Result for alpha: 1.50 angstrom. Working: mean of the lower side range 36.3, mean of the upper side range 35.4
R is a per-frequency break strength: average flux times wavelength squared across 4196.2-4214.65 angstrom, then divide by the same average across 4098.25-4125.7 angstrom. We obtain 1.14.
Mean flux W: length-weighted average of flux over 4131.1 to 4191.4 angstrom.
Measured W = 36.1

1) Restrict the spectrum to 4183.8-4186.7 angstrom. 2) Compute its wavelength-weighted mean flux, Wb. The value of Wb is 33.9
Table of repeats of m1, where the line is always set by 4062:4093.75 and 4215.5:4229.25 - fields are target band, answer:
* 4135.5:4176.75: -1.6 angstrom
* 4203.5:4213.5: -0.9 angstrom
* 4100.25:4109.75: 0.9 angstrom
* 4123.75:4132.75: 0.3 angstrom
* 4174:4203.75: -0.4 angstrom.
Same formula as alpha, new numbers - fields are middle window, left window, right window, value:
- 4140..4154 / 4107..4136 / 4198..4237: -1.25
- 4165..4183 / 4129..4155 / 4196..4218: 0.23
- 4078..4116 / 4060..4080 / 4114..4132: 2.09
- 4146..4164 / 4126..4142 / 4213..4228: -0.96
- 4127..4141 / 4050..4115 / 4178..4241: 0.20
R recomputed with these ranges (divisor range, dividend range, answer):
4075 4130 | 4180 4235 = 1.10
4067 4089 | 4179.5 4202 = 1.03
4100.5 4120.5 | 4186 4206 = 1.12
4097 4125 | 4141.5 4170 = 1.15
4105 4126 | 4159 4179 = 1.10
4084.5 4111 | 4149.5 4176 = 1.13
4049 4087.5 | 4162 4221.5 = 1.02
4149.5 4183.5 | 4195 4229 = 0.99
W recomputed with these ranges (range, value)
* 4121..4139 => 34.8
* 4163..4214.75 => 36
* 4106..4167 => 35.6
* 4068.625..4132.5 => 34.4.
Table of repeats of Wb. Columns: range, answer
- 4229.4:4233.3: 34.8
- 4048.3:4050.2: 40.1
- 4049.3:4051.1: 34.9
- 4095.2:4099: 29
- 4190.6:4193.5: 37.5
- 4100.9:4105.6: 33.9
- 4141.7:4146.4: 37.2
